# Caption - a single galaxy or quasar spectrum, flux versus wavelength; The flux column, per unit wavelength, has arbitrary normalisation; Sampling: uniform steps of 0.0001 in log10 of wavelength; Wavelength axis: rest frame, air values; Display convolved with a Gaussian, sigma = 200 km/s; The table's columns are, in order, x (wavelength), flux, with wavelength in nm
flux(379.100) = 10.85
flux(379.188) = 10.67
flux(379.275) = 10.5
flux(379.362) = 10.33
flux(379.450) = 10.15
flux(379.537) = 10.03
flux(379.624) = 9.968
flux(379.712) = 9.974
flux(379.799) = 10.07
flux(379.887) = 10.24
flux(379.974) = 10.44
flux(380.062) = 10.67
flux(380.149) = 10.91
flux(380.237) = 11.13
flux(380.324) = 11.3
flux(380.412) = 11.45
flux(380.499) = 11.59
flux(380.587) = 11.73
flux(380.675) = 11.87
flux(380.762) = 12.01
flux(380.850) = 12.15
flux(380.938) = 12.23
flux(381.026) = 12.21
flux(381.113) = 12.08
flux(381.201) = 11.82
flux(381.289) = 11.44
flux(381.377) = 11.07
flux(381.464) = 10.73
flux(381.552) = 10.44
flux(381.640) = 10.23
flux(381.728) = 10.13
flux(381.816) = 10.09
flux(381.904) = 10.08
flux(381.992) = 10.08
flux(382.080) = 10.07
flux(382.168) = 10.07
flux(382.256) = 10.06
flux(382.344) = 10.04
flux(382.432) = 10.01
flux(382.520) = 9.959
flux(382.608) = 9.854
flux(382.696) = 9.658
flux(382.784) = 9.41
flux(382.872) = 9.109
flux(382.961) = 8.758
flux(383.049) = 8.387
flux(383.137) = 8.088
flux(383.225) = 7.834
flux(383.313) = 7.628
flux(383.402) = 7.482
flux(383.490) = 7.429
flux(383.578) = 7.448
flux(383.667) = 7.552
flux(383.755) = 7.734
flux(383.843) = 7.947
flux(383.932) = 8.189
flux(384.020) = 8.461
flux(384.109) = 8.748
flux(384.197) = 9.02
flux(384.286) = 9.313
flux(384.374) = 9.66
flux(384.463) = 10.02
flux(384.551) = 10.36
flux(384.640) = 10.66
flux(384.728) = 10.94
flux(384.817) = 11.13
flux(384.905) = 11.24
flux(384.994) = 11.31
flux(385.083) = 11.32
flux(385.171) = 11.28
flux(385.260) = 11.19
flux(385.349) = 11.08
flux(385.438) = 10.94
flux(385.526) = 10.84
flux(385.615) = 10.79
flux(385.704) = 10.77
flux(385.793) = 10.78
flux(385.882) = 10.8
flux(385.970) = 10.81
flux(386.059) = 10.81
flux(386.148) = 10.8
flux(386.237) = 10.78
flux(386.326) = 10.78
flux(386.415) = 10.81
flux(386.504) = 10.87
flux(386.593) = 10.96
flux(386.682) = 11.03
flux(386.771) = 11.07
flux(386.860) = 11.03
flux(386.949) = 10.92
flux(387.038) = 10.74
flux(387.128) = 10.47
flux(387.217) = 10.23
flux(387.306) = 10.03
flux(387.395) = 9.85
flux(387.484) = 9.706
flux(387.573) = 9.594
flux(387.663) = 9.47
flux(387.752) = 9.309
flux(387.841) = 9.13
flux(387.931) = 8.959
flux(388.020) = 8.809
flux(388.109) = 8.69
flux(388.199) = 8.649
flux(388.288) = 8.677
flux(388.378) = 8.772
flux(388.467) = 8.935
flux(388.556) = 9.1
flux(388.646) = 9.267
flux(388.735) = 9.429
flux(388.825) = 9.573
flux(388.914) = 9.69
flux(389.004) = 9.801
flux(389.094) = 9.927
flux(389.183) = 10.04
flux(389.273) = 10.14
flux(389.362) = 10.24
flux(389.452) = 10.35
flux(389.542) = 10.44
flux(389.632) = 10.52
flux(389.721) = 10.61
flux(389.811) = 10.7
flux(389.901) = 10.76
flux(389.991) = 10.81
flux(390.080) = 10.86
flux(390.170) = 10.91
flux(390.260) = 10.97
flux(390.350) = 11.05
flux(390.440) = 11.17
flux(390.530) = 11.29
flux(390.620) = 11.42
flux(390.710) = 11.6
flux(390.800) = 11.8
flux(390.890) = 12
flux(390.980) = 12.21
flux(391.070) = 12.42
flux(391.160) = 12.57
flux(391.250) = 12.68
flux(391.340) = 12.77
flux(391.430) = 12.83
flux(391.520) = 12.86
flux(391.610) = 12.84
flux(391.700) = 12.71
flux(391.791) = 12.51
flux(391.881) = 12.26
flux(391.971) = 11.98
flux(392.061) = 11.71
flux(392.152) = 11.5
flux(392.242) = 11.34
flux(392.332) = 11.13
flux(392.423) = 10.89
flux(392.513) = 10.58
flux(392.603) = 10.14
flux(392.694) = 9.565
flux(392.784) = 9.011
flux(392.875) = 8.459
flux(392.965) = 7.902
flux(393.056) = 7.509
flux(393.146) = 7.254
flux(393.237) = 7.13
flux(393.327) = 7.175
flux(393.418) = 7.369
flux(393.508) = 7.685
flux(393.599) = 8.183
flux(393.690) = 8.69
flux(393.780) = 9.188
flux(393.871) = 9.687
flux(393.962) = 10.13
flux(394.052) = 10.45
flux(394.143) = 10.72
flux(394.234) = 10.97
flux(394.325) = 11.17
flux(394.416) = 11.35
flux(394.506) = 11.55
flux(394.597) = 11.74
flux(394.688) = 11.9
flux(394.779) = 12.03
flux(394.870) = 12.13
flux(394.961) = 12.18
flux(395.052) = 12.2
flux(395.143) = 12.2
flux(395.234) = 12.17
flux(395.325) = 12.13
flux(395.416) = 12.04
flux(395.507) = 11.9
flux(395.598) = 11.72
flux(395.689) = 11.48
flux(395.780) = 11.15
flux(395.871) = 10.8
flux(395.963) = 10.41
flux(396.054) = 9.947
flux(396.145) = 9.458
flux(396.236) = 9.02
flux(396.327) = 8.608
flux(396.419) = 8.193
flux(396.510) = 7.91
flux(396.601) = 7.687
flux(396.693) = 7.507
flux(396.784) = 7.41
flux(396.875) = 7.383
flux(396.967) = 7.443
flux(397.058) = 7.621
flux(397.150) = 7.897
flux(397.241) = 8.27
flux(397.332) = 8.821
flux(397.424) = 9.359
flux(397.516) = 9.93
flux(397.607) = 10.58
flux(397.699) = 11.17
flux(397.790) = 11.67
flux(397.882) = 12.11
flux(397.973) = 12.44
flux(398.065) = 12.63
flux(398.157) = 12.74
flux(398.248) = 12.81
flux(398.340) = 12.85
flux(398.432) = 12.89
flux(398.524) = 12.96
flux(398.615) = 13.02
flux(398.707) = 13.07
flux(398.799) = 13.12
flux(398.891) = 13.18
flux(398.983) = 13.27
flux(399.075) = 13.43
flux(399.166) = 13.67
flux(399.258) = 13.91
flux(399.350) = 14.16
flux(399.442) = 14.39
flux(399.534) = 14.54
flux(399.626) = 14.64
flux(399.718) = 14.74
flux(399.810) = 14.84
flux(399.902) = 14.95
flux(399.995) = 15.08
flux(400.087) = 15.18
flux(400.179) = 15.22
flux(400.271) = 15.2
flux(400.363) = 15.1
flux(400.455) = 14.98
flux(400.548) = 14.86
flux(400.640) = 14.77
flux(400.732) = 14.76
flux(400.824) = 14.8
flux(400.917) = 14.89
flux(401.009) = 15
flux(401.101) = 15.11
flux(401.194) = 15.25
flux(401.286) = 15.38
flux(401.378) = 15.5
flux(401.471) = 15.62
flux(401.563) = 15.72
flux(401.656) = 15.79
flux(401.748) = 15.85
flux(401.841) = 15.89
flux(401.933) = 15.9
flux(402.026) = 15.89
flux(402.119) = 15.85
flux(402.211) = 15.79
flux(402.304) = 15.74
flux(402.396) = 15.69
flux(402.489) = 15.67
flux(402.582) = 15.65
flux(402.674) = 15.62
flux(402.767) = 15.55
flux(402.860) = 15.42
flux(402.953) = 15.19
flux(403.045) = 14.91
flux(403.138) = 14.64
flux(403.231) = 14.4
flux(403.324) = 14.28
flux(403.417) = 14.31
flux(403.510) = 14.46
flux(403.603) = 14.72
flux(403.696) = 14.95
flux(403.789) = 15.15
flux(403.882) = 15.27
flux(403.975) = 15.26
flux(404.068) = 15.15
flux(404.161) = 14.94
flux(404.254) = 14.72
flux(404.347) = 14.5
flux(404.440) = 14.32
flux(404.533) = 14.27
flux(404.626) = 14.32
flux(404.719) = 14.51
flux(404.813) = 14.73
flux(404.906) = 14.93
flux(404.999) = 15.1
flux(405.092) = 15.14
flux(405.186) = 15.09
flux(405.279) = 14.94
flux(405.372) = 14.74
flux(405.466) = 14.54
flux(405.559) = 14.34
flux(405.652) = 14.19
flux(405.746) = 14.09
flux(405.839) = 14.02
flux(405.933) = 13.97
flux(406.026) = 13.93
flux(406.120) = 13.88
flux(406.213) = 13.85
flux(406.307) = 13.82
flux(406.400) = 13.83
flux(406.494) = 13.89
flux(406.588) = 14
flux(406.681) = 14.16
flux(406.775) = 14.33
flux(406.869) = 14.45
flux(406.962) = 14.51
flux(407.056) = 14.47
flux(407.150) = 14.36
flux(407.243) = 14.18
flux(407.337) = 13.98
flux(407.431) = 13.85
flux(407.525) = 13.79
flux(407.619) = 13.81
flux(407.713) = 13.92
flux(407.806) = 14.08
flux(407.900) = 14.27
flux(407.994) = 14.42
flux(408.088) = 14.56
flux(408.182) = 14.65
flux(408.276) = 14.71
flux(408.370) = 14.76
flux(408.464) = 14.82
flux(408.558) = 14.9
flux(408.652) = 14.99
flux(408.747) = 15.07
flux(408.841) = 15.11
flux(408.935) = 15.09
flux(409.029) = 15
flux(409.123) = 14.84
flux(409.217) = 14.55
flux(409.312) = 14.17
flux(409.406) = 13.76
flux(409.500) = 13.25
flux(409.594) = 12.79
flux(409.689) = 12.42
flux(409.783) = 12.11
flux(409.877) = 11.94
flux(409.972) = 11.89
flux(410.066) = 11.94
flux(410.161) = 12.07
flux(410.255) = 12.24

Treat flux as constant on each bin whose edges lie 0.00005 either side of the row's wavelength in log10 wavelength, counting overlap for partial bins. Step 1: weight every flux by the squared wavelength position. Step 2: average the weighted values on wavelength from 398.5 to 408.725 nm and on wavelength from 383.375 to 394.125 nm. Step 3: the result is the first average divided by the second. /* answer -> 1.55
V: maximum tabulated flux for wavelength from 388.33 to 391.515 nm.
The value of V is 12.83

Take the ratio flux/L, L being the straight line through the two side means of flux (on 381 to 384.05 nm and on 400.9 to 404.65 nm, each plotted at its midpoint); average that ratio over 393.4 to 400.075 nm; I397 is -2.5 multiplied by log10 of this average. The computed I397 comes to 0.20 mag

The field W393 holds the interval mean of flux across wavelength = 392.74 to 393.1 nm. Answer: 8.21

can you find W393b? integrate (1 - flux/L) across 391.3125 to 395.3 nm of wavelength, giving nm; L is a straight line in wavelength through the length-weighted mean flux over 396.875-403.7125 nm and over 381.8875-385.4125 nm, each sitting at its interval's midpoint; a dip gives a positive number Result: 0.47 nm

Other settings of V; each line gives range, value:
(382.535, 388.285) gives 11.32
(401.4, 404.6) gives 15.9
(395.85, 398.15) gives 12.63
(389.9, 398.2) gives 12.86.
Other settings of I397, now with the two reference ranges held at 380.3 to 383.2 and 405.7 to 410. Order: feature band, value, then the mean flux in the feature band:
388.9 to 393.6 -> 0.11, 10.6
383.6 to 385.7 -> 0.10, 9.98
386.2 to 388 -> 0.10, 10.3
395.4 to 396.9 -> 0.29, 9.55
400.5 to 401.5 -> -0.15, 15.1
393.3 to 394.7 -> 0.23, 9.86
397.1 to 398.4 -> 0.16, 11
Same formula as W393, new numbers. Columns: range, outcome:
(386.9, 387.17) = 10.7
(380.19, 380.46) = 11.3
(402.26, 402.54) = 15.7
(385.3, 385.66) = 10.9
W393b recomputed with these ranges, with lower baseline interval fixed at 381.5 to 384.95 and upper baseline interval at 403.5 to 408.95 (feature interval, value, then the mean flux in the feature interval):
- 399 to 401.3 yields -0.28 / 14.7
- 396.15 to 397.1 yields 0.34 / 7.95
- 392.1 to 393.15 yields 0.16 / 9.71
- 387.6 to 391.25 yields 0.14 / 10.3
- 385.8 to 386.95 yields -0.10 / 10.9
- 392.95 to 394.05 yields 0.32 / 8.26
